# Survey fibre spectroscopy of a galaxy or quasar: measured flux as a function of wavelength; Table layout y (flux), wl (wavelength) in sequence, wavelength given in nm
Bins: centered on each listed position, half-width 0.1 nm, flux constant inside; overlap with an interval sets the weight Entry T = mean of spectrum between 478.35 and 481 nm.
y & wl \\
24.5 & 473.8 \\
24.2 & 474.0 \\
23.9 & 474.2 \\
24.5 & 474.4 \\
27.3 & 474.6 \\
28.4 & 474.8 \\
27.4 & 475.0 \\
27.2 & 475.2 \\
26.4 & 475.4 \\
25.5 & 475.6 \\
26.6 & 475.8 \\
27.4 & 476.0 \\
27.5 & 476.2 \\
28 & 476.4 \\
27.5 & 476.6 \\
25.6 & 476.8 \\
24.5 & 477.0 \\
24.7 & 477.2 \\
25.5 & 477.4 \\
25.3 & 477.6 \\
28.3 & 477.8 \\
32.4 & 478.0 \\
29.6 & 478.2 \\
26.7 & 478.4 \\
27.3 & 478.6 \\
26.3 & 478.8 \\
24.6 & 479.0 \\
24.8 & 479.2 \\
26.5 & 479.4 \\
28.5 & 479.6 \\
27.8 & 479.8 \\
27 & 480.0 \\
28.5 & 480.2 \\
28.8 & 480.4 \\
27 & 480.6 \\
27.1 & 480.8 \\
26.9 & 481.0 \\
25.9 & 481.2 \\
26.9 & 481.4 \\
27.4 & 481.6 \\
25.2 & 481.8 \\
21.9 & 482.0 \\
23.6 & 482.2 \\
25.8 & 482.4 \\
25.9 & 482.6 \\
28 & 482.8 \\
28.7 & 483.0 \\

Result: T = 27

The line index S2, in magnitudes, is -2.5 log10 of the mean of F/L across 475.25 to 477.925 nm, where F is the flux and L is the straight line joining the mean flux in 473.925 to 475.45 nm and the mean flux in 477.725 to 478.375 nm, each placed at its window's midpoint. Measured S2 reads 0.07 mag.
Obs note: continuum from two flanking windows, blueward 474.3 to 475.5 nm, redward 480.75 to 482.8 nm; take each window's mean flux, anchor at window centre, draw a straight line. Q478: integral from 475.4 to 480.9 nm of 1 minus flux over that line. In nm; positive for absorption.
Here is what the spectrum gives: -0.14 nm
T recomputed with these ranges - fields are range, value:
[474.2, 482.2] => 26.7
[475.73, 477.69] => 26.3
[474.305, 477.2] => 26.6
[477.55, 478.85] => 28.2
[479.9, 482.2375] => 26.4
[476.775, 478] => 26.2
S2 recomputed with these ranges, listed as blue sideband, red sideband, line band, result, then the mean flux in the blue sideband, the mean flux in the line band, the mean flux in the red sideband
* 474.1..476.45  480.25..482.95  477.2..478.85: -0.042 mag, 26.6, 27.5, 26.3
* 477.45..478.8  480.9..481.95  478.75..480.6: 0.007 mag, 28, 27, 26.2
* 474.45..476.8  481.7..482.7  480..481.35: -0.093 mag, 27.1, 27.3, 24.5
